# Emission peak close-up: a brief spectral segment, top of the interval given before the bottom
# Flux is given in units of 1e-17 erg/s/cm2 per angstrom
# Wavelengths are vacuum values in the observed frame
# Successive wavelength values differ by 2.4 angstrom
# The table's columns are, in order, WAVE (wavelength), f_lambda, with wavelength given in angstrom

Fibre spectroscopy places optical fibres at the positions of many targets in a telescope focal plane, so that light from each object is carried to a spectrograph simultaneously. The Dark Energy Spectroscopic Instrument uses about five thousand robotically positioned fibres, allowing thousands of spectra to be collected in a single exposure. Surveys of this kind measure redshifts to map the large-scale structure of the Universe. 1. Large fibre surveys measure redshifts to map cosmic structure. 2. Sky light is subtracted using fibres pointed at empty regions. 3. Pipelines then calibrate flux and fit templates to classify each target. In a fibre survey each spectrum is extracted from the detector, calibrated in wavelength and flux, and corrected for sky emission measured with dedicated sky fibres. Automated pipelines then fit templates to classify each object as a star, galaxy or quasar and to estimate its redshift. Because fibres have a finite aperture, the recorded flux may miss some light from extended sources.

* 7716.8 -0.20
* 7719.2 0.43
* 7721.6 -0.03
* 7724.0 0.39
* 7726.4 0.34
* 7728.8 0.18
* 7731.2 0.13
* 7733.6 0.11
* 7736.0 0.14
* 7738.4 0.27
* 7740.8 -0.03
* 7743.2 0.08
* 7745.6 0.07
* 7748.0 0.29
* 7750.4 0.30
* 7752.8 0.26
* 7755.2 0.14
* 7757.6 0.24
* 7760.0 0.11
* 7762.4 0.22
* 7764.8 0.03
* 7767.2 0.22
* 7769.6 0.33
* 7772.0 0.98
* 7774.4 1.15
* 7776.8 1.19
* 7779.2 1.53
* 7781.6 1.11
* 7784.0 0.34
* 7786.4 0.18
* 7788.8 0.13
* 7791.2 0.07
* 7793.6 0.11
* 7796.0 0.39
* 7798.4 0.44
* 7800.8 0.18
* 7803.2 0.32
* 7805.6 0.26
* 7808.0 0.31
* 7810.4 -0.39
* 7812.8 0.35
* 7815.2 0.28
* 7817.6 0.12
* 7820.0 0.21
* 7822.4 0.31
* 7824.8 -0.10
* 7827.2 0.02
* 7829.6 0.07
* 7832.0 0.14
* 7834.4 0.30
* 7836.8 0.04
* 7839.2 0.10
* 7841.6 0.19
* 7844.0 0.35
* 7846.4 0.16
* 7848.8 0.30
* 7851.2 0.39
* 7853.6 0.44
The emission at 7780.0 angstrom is [O II]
